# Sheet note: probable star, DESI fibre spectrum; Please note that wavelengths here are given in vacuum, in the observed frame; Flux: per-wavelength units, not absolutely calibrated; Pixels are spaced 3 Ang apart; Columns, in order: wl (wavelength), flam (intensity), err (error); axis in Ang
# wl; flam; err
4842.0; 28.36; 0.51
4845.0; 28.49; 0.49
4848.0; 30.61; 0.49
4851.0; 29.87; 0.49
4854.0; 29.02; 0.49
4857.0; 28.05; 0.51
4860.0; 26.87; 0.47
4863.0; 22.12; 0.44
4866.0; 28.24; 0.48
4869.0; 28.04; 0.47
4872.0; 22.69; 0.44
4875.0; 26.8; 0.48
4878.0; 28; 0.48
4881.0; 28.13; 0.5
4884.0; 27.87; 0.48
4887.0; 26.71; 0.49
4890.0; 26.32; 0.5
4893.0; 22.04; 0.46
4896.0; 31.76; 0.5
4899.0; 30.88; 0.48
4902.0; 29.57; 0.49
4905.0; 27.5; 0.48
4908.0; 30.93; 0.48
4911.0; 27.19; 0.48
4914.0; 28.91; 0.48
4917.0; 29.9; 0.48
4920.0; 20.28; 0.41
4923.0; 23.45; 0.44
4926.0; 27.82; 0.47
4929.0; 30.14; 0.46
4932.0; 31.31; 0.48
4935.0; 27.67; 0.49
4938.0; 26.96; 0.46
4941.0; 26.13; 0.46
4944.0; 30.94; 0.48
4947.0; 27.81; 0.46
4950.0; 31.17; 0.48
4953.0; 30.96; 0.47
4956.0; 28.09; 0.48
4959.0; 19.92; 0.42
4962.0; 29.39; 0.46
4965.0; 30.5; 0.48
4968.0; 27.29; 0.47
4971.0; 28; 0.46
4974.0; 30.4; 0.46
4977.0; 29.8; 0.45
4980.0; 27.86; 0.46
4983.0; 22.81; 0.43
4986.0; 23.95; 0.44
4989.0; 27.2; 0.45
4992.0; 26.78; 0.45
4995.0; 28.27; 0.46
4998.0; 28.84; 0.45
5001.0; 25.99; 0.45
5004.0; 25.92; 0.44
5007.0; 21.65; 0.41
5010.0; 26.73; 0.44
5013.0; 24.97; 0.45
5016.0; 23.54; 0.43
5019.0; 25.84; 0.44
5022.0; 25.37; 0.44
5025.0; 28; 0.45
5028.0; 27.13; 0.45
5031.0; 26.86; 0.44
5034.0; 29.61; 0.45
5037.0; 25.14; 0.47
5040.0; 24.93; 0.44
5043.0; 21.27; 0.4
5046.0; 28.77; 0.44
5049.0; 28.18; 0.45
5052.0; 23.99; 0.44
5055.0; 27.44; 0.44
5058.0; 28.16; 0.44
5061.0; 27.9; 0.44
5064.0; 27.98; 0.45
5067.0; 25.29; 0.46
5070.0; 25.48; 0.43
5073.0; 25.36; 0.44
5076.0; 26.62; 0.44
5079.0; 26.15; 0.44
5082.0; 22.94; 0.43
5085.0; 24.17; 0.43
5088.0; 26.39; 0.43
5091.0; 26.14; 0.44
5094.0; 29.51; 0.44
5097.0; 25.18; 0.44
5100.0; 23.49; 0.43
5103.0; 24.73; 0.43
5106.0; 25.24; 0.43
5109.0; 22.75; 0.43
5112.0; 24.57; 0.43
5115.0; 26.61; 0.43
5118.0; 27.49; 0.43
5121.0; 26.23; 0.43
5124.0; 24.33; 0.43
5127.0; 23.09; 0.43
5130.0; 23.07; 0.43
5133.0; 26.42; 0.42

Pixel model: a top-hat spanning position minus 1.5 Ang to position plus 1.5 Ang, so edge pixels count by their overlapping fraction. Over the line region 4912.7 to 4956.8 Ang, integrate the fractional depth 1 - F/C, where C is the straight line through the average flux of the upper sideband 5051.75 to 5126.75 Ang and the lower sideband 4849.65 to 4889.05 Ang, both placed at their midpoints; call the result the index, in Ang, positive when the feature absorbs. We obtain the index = -2.3 Ang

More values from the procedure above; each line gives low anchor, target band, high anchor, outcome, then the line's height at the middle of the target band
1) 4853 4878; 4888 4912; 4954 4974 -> -1.2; 26.9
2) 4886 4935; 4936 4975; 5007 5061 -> -1.5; 27.2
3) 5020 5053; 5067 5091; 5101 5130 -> 0.2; 25.5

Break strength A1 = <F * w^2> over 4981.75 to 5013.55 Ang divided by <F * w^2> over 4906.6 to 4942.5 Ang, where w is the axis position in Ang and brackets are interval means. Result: 1.0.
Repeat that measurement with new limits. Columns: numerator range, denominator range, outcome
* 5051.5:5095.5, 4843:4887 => 1.04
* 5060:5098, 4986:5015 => 1.03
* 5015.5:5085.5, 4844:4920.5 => 1.01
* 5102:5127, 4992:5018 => 1.02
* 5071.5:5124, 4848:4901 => 1.02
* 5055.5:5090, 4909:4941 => 1.01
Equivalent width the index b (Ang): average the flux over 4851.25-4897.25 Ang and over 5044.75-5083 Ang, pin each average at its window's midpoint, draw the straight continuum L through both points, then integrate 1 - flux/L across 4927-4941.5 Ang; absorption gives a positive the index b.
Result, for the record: -0.98 Ang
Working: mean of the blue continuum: 26.9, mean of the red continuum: 26.5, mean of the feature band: 28.6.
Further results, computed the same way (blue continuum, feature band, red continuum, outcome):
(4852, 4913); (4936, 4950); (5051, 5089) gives -0.7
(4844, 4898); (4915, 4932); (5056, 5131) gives 0.1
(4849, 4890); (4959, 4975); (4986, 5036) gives -1.0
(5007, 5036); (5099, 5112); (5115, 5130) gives 0.6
